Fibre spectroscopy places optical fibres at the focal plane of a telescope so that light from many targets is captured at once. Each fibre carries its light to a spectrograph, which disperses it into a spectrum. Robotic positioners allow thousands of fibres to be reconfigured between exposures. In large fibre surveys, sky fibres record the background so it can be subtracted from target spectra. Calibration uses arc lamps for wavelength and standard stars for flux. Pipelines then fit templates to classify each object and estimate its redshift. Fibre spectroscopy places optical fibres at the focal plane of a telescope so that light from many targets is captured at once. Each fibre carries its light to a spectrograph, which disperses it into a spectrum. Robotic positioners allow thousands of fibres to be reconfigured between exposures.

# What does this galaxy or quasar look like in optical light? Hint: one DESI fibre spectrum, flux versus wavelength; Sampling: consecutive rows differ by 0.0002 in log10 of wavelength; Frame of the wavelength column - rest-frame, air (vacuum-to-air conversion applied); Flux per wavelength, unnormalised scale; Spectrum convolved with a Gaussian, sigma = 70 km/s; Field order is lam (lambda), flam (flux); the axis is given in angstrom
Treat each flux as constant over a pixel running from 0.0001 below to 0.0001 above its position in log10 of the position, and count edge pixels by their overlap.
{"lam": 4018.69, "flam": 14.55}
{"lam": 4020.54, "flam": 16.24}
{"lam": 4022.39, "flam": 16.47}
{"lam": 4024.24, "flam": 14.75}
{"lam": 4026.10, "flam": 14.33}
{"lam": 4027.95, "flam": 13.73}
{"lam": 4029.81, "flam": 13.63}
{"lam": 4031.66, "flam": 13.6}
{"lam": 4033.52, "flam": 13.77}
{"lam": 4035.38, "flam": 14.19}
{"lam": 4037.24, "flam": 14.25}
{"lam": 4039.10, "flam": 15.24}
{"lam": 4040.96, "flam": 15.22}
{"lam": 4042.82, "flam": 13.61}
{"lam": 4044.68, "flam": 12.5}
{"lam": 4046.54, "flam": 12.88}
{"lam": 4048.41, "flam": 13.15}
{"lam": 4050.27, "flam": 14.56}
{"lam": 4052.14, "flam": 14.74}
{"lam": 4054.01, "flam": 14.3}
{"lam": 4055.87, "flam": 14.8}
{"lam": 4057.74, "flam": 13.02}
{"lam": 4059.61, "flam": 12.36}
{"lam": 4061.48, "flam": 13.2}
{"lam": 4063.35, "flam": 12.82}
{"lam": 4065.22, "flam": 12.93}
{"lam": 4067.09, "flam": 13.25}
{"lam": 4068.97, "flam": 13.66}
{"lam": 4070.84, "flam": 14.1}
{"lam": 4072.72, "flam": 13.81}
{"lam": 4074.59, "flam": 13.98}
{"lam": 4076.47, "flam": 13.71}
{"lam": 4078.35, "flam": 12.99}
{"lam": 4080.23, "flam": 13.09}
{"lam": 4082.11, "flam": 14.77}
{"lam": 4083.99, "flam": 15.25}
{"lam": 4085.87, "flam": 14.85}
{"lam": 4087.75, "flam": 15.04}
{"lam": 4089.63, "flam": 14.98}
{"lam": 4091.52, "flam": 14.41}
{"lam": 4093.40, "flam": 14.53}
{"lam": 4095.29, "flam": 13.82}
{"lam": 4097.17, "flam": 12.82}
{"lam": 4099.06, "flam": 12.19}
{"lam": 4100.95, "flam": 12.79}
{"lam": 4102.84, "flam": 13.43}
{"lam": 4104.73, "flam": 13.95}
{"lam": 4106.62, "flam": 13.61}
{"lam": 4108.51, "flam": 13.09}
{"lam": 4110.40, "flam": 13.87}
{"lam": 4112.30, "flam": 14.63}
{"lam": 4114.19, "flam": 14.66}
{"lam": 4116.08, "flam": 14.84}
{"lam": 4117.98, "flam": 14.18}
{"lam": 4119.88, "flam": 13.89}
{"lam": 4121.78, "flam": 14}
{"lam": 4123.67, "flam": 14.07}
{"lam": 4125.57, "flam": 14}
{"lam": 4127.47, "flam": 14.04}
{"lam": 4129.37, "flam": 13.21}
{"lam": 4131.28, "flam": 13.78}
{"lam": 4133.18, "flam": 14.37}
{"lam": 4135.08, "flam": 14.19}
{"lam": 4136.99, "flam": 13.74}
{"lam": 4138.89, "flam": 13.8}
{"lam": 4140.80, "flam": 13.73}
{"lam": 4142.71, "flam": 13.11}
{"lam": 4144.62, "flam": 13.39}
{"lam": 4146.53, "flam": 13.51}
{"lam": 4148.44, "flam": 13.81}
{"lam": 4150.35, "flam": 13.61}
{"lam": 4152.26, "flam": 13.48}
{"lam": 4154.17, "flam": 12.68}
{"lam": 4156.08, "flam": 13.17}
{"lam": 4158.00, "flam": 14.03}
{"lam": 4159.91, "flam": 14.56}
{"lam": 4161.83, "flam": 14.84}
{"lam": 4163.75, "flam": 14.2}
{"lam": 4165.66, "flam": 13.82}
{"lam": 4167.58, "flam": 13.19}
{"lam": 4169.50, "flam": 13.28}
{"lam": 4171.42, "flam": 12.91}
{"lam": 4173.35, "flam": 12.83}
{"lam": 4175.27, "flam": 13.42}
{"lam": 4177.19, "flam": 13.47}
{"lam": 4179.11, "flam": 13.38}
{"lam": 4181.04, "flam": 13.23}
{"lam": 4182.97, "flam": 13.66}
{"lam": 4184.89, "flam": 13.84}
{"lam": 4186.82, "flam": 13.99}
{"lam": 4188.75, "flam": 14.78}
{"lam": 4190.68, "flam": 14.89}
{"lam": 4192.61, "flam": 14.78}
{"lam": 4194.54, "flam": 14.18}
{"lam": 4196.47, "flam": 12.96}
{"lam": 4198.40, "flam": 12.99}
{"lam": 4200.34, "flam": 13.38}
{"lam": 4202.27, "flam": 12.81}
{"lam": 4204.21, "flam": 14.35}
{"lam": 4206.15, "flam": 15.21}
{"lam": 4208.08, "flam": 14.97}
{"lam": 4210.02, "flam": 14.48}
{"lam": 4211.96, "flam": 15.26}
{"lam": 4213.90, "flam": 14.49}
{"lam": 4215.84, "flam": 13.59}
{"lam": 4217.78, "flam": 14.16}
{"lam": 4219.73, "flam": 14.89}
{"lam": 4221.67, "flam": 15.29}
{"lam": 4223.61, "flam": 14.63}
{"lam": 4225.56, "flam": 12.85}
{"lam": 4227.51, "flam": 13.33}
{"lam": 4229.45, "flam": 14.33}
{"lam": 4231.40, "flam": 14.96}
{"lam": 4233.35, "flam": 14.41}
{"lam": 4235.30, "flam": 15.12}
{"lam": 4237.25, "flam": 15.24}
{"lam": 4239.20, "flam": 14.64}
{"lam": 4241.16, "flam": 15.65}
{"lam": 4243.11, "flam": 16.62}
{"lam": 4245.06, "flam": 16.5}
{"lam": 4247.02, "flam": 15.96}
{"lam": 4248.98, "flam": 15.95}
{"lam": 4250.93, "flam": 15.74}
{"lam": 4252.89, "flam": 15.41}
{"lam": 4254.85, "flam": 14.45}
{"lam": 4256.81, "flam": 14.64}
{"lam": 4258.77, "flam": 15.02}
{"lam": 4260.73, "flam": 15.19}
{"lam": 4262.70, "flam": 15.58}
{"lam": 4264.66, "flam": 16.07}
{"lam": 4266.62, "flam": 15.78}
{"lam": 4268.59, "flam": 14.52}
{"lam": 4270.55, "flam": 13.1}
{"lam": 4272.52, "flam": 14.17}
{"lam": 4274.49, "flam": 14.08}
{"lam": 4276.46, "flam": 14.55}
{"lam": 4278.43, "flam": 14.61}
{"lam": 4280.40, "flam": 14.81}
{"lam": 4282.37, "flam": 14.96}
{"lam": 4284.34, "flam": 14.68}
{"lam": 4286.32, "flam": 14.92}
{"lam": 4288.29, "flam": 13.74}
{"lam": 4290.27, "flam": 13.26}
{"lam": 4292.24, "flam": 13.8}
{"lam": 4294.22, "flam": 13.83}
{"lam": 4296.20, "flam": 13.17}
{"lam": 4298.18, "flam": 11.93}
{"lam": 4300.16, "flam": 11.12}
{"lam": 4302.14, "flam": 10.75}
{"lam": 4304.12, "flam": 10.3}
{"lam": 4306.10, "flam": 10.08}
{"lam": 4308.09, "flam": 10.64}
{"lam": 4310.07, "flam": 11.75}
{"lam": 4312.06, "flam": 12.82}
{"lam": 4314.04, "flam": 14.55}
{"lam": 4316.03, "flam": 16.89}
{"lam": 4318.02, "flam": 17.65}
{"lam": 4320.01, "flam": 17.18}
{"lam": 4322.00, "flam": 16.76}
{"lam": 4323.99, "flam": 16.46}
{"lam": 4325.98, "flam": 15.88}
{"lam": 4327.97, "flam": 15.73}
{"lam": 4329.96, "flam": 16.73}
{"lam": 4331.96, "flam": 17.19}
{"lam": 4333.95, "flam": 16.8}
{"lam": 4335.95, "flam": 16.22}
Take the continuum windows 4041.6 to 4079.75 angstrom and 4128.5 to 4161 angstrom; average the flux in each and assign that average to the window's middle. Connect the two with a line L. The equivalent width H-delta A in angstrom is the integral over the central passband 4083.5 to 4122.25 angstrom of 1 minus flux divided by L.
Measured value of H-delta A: -1.23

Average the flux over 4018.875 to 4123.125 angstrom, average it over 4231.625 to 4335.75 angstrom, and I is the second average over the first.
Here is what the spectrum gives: 1.05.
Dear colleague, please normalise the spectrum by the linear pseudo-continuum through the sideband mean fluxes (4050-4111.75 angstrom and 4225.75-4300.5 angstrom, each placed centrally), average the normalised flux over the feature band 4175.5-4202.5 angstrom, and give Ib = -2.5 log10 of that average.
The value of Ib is 0.04 mag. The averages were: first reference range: 13.8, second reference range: 14.6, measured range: 13.8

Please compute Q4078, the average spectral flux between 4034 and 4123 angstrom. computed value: 13.9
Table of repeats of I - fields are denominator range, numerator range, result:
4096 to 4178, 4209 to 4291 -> 1.08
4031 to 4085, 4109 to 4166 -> 1.01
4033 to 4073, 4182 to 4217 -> 1.03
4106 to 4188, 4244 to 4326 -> 1.04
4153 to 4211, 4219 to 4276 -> 1.08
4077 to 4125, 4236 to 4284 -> 1.08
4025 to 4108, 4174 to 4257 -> 1.05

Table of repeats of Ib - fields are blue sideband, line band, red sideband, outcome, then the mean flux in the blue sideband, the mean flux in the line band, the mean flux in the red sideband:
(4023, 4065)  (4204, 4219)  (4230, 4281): 0.019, 13.9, 14.6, 15.1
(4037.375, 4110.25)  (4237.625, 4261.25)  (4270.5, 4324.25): -0.126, 13.8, 15.5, 13.8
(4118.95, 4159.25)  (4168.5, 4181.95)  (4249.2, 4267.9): 0.078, 13.7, 13.2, 15.3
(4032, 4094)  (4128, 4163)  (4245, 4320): 0.022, 13.9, 13.7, 14.1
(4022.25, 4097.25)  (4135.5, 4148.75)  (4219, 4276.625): 0.063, 14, 13.6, 15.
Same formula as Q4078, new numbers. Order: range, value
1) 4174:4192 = 13.9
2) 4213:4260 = 14.9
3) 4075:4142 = 13.9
